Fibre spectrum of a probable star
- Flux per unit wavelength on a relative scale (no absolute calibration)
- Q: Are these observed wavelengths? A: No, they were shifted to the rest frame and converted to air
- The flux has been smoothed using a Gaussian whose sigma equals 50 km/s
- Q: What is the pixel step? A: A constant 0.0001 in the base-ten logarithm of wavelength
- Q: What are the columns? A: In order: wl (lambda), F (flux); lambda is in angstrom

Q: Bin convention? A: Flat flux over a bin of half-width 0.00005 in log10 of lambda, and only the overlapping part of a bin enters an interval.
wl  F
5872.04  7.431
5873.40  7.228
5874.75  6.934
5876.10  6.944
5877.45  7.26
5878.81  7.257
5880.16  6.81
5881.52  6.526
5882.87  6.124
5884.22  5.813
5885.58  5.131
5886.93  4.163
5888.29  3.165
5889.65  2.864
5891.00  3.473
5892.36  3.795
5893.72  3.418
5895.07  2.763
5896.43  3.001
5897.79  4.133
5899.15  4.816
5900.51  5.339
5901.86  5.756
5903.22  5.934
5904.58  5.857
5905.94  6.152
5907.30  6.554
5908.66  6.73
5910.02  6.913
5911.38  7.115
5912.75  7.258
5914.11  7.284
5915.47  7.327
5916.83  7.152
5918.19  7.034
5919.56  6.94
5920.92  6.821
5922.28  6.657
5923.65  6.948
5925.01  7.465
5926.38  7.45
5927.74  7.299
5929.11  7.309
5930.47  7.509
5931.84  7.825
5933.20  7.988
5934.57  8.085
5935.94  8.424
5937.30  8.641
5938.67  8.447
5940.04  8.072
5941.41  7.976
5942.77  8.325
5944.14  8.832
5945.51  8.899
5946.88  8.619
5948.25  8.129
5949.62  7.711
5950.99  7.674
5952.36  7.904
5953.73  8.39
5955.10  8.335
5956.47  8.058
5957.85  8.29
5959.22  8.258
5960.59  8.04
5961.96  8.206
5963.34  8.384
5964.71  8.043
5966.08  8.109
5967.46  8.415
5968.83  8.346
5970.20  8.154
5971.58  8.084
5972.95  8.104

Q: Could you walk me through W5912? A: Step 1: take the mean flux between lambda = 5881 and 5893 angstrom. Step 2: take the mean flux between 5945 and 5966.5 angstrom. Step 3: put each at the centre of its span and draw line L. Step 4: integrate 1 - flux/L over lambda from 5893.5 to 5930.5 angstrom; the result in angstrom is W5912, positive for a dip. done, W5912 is -2.1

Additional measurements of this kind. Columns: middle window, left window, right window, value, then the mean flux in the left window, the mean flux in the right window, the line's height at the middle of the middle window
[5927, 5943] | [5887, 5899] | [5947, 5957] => -2.99 angstrom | 3.43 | 8.06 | 6.73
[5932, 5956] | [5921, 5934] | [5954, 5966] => -1.43 angstrom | 7.36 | 8.2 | 7.79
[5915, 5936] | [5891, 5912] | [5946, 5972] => -3.09 angstrom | 5.16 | 8.17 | 6.42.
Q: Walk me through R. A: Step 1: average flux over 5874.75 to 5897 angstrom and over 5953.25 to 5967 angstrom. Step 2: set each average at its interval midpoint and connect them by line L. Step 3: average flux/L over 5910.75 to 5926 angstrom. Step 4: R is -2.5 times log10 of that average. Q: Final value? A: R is -0.11 mag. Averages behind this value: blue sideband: 4.98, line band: 7.09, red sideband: 8.21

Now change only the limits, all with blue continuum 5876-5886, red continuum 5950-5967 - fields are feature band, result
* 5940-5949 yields -0.079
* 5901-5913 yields 0.100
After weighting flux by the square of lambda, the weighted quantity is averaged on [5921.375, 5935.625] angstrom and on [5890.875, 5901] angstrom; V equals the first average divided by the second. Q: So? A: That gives 2.0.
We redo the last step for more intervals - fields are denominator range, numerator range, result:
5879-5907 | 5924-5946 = 1.69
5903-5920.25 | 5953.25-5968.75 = 1.23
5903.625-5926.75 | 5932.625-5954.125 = 1.21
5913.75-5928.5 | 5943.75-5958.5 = 1.17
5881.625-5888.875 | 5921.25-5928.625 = 1.44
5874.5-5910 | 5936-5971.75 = 1.60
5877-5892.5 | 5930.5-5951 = 1.61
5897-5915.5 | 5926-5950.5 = 1.33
